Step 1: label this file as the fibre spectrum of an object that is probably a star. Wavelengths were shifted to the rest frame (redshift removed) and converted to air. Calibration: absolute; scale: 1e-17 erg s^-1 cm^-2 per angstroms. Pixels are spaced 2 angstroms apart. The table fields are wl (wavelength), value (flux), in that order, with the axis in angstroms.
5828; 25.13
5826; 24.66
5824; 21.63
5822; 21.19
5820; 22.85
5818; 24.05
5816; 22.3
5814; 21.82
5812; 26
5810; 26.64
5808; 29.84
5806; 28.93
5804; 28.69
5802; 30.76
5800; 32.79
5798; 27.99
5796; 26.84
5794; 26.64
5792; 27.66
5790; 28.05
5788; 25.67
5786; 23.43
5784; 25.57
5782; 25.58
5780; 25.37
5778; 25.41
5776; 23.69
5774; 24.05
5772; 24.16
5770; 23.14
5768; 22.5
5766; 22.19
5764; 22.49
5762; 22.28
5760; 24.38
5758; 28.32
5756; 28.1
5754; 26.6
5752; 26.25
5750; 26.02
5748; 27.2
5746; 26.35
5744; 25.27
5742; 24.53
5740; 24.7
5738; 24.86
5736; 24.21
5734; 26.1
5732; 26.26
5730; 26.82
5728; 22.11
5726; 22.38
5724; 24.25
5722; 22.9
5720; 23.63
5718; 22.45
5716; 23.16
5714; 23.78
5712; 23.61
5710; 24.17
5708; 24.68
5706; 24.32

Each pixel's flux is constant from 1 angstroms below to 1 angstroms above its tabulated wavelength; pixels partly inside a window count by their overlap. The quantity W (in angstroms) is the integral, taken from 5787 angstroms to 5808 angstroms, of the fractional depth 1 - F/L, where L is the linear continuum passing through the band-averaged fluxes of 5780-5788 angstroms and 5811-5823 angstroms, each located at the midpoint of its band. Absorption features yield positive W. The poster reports -3.7 angstroms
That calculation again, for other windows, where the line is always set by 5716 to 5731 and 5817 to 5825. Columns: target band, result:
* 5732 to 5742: -0.7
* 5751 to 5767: -1.4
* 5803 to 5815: -2.4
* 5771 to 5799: -3.6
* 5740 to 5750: -1.1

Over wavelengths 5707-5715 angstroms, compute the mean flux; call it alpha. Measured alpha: 24.1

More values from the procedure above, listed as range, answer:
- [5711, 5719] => 23.2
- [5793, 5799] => 27.2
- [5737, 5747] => 25.1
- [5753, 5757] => 27.4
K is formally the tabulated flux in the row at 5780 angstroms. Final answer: 25.37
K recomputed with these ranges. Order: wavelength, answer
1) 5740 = 24.7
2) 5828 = 25.13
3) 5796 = 26.84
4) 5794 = 26.64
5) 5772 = 24.16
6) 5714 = 23.78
